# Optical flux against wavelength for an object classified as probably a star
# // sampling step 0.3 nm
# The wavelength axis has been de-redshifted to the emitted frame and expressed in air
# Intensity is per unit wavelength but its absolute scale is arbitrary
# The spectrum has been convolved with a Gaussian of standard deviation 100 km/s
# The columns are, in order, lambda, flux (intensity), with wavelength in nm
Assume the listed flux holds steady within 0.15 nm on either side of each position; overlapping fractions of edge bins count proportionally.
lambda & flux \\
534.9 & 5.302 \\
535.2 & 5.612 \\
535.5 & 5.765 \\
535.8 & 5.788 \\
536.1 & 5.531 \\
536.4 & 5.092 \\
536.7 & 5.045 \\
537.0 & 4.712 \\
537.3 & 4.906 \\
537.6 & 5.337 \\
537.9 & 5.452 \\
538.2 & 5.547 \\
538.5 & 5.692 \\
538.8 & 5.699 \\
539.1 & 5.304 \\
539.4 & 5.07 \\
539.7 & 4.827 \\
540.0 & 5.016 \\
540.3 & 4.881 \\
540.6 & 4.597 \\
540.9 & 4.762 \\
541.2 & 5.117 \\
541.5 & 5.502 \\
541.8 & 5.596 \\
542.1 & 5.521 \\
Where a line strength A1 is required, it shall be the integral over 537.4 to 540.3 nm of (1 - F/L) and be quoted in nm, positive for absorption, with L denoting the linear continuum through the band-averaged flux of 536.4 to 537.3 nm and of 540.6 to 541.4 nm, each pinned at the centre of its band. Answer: -0.225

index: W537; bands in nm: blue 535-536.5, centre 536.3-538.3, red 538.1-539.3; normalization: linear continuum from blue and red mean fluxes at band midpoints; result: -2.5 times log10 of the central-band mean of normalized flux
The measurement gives 0.08 mag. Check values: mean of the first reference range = 5.56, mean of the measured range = 5.15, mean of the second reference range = 5.54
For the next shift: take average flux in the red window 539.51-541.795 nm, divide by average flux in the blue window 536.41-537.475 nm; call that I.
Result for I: 1.02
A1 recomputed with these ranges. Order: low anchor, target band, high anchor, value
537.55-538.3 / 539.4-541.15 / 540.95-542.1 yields 0.18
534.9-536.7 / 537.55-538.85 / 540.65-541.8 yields -0.05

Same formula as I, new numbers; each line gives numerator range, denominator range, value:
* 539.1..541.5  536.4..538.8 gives 0.94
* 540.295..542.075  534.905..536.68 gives 0.93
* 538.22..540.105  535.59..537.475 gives 1.02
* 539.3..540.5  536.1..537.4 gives 0.98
